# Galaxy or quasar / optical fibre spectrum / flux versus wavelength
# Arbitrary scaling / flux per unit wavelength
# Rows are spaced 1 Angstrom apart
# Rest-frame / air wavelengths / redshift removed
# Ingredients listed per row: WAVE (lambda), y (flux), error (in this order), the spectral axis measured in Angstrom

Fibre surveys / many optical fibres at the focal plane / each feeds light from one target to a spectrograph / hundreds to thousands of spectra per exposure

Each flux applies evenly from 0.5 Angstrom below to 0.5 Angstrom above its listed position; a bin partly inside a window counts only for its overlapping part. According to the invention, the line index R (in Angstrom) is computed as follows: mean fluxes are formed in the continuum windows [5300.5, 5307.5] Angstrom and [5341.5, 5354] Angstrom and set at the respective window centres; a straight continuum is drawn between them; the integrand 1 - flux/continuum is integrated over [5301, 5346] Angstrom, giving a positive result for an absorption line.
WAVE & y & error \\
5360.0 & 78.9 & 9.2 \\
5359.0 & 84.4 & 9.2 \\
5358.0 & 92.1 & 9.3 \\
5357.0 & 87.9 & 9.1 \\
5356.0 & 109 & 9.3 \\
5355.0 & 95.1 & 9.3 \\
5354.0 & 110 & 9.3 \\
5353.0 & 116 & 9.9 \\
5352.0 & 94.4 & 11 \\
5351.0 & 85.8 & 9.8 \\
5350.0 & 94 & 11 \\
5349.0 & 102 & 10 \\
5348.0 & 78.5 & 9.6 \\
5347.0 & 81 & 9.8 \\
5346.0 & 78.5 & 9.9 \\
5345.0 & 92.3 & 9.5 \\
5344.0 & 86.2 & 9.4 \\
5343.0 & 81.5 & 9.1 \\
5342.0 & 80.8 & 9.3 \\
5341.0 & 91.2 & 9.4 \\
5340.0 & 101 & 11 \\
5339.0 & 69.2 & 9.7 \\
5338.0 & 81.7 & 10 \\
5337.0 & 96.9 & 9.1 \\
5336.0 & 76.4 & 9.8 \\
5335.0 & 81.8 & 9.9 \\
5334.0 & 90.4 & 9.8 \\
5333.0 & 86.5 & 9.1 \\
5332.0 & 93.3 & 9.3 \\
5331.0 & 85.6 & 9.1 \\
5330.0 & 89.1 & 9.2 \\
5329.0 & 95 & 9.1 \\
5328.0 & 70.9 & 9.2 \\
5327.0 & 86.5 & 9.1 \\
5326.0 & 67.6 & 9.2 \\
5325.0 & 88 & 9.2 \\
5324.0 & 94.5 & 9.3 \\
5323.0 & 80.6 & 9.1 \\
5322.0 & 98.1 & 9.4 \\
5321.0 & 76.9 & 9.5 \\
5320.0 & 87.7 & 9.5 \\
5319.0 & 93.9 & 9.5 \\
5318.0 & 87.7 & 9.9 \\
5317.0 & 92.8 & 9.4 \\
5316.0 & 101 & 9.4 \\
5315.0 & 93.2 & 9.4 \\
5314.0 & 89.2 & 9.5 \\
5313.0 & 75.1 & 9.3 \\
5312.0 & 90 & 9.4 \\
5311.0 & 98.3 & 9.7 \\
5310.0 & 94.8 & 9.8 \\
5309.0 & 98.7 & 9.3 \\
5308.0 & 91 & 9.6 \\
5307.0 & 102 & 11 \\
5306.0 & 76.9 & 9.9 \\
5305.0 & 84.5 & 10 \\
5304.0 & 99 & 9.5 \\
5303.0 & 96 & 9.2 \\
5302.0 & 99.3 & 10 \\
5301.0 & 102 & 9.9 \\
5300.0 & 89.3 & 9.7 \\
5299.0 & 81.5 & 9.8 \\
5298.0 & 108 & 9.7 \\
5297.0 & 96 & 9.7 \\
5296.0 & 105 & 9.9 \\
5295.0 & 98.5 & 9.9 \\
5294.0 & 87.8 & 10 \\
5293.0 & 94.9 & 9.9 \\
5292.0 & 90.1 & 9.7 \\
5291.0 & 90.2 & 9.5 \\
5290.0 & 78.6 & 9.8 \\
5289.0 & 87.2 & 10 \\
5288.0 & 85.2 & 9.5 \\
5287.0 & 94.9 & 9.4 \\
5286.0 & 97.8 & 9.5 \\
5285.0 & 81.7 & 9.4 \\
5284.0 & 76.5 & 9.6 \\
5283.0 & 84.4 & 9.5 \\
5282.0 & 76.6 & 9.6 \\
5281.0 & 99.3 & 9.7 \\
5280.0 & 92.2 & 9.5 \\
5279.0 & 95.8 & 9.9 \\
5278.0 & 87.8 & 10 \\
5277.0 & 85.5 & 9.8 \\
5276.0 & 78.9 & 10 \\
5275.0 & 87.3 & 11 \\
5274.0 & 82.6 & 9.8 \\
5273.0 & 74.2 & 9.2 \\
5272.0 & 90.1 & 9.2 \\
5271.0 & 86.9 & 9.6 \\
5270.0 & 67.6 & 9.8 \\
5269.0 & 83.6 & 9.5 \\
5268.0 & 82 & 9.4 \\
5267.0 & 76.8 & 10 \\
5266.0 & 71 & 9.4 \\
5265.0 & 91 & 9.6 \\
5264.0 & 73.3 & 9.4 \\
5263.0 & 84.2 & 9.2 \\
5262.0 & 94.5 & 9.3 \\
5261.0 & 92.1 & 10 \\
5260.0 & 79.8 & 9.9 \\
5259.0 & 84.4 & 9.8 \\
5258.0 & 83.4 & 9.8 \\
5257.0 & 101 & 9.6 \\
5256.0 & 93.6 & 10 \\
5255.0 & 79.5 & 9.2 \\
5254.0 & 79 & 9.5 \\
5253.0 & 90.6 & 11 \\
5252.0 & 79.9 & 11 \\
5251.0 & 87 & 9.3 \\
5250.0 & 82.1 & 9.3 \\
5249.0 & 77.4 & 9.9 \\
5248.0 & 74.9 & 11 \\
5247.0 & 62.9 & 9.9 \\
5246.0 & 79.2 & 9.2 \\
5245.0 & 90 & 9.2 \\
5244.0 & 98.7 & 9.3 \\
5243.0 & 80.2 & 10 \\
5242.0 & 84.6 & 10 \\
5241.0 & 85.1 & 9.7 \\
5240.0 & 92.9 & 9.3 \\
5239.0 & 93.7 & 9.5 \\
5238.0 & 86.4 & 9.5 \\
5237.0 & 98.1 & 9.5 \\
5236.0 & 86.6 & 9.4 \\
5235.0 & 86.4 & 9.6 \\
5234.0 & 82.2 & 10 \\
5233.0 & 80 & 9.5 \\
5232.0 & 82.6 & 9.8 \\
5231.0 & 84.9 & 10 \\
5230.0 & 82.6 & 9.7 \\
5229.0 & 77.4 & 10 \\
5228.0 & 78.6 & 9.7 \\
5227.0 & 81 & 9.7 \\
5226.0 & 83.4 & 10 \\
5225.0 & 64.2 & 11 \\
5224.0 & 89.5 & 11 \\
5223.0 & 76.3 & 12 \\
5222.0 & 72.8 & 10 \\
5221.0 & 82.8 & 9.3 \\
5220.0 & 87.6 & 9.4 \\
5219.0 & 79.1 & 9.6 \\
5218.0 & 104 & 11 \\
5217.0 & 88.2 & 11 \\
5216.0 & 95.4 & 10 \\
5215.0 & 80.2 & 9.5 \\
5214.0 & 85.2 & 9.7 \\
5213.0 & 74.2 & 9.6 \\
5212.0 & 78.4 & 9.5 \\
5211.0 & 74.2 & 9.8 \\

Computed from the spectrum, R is 1.9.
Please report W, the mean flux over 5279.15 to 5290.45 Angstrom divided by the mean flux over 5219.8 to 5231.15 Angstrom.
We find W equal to 1.09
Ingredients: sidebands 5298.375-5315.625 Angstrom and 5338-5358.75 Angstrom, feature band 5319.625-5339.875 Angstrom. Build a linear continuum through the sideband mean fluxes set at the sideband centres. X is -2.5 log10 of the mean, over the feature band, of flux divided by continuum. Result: 0.08 mag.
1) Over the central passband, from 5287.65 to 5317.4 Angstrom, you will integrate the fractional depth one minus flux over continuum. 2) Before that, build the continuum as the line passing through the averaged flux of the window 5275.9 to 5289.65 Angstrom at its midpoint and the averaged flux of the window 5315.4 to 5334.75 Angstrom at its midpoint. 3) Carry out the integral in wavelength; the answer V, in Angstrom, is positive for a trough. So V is -1.7 Angstrom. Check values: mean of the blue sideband 87.6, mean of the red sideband 87.6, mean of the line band 92.6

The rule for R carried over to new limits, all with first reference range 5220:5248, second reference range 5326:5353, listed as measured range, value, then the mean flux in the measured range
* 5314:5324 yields -0.5 Angstrom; 90.4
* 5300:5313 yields -1.2 Angstrom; 93.4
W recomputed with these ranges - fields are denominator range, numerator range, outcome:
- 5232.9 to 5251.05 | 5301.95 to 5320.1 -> 1.09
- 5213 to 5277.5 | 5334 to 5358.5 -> 1.08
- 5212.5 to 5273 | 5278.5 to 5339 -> 1.07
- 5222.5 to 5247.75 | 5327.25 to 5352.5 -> 1.04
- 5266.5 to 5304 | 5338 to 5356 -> 1.02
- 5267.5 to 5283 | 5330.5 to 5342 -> 1.02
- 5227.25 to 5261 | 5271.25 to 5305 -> 1.07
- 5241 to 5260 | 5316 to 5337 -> 1.04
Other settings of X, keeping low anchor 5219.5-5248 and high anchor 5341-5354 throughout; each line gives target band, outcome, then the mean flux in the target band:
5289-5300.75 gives -0.07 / 92.7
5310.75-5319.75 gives -0.03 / 90.9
